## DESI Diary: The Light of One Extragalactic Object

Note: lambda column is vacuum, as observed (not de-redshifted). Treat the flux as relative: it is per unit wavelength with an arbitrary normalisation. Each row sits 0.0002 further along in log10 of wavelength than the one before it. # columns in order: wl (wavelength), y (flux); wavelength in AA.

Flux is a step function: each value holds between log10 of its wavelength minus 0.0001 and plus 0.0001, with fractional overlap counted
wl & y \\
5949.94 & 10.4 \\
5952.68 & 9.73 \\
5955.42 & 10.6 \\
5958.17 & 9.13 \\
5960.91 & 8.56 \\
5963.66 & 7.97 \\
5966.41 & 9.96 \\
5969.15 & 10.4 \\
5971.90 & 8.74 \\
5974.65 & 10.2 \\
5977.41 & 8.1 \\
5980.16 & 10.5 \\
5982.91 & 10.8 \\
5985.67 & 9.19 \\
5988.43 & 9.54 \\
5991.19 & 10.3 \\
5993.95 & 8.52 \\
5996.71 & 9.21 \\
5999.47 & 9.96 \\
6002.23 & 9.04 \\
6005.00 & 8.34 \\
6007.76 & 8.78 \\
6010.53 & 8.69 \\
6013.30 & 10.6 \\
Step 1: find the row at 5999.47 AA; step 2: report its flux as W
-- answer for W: 9.96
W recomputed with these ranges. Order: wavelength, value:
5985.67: 9.19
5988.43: 9.54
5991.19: 10.3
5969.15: 10.4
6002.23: 9.04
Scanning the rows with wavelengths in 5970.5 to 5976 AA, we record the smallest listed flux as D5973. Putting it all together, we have 8.74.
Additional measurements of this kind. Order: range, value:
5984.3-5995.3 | 8.52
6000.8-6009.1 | 8.34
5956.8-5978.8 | 7.97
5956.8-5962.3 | 8.56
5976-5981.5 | 8.1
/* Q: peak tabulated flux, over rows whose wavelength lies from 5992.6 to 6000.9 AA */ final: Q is 9.96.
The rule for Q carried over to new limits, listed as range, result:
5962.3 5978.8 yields 10.4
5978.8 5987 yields 10.8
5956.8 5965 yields 9.13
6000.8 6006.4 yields 9.04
